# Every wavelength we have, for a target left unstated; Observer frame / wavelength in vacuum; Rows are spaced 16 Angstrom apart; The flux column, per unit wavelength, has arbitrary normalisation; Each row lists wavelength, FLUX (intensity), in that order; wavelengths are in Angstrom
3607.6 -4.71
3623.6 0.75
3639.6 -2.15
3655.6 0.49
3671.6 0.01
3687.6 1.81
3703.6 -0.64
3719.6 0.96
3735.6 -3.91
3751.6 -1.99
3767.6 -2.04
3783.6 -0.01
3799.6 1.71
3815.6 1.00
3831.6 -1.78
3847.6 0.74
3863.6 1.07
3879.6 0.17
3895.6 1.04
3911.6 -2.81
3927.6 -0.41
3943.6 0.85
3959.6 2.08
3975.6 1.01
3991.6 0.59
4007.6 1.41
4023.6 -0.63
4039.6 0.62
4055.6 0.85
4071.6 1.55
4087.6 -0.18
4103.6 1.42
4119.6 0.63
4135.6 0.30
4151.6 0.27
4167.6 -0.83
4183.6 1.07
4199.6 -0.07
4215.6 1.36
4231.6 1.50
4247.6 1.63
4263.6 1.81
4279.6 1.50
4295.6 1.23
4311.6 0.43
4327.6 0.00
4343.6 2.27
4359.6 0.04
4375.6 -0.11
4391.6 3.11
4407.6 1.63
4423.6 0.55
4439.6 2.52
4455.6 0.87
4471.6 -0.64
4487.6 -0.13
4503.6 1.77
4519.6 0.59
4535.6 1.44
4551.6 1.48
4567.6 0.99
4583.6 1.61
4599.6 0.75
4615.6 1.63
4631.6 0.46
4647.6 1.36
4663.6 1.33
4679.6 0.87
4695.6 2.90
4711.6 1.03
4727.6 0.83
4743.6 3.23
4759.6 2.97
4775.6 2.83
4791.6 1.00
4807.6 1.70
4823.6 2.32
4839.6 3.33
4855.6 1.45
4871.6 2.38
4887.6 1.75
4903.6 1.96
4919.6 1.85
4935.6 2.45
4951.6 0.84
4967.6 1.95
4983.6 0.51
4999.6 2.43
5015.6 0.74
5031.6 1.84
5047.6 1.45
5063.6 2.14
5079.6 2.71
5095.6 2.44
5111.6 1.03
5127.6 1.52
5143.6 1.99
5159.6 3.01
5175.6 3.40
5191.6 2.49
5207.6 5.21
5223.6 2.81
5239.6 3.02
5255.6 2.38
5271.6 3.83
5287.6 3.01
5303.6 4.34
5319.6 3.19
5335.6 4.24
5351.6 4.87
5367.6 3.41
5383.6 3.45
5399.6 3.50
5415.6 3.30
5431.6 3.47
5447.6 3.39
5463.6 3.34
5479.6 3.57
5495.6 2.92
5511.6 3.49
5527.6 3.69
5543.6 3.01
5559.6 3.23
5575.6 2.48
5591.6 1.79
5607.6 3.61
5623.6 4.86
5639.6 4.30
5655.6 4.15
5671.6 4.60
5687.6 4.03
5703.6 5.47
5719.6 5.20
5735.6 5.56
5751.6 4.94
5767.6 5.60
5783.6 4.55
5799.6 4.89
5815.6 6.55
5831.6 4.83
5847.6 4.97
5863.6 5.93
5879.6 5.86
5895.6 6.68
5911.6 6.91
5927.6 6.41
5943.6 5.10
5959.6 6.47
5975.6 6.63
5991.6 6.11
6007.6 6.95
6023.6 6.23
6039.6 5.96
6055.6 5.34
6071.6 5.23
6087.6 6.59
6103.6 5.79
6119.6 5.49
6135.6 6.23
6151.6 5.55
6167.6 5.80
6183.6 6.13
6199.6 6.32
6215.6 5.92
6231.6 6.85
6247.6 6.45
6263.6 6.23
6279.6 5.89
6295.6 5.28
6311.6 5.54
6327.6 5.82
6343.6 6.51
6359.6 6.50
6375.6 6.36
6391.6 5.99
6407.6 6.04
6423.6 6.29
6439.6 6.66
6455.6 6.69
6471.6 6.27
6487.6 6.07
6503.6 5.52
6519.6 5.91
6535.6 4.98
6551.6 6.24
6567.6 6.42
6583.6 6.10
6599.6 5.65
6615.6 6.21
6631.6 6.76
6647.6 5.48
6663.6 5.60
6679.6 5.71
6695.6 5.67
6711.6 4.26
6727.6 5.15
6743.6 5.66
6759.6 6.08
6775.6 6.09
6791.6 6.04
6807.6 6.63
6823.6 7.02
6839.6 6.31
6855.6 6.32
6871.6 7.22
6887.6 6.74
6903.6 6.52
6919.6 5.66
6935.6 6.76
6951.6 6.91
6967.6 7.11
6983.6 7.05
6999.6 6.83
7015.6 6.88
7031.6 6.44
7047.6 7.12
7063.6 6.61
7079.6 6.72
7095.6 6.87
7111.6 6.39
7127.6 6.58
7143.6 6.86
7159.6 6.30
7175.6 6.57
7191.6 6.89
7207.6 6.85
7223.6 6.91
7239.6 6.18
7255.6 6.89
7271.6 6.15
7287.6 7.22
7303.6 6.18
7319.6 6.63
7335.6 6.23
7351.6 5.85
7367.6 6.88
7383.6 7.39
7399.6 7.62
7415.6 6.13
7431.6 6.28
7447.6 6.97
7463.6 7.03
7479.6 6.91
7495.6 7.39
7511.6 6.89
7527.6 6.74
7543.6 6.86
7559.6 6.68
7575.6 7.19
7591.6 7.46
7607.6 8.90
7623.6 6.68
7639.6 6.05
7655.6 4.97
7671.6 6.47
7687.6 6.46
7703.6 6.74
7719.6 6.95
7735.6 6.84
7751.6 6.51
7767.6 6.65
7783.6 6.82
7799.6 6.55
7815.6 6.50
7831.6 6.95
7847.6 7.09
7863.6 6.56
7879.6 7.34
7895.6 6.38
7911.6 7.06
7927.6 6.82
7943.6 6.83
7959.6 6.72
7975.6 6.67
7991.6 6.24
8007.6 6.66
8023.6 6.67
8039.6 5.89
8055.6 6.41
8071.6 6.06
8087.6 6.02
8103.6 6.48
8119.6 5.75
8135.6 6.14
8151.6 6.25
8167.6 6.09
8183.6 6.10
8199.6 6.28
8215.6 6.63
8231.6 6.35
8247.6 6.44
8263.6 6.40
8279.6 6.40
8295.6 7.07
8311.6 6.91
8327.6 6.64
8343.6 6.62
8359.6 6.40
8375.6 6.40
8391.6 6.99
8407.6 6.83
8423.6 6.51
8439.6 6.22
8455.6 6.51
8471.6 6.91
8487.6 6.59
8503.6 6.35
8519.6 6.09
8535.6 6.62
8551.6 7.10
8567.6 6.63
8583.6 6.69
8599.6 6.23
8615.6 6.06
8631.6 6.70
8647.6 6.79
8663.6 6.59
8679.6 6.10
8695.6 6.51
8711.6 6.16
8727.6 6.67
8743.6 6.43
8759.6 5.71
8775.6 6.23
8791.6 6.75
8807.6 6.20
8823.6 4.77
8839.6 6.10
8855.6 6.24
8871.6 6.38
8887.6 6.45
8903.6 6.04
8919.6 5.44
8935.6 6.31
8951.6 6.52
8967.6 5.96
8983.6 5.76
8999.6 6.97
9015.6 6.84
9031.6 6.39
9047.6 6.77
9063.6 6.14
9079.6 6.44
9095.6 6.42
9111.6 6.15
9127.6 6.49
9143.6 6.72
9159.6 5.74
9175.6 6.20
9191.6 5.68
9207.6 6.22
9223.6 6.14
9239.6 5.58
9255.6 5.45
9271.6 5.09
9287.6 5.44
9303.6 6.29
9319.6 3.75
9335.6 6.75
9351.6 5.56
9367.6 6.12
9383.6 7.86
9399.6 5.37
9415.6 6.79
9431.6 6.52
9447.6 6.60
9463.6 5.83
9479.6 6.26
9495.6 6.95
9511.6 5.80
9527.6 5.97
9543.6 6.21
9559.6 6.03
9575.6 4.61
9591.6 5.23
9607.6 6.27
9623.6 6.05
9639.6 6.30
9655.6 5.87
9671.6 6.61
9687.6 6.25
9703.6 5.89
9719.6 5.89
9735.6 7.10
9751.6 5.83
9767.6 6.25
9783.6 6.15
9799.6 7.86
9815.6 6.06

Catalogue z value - 0.298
